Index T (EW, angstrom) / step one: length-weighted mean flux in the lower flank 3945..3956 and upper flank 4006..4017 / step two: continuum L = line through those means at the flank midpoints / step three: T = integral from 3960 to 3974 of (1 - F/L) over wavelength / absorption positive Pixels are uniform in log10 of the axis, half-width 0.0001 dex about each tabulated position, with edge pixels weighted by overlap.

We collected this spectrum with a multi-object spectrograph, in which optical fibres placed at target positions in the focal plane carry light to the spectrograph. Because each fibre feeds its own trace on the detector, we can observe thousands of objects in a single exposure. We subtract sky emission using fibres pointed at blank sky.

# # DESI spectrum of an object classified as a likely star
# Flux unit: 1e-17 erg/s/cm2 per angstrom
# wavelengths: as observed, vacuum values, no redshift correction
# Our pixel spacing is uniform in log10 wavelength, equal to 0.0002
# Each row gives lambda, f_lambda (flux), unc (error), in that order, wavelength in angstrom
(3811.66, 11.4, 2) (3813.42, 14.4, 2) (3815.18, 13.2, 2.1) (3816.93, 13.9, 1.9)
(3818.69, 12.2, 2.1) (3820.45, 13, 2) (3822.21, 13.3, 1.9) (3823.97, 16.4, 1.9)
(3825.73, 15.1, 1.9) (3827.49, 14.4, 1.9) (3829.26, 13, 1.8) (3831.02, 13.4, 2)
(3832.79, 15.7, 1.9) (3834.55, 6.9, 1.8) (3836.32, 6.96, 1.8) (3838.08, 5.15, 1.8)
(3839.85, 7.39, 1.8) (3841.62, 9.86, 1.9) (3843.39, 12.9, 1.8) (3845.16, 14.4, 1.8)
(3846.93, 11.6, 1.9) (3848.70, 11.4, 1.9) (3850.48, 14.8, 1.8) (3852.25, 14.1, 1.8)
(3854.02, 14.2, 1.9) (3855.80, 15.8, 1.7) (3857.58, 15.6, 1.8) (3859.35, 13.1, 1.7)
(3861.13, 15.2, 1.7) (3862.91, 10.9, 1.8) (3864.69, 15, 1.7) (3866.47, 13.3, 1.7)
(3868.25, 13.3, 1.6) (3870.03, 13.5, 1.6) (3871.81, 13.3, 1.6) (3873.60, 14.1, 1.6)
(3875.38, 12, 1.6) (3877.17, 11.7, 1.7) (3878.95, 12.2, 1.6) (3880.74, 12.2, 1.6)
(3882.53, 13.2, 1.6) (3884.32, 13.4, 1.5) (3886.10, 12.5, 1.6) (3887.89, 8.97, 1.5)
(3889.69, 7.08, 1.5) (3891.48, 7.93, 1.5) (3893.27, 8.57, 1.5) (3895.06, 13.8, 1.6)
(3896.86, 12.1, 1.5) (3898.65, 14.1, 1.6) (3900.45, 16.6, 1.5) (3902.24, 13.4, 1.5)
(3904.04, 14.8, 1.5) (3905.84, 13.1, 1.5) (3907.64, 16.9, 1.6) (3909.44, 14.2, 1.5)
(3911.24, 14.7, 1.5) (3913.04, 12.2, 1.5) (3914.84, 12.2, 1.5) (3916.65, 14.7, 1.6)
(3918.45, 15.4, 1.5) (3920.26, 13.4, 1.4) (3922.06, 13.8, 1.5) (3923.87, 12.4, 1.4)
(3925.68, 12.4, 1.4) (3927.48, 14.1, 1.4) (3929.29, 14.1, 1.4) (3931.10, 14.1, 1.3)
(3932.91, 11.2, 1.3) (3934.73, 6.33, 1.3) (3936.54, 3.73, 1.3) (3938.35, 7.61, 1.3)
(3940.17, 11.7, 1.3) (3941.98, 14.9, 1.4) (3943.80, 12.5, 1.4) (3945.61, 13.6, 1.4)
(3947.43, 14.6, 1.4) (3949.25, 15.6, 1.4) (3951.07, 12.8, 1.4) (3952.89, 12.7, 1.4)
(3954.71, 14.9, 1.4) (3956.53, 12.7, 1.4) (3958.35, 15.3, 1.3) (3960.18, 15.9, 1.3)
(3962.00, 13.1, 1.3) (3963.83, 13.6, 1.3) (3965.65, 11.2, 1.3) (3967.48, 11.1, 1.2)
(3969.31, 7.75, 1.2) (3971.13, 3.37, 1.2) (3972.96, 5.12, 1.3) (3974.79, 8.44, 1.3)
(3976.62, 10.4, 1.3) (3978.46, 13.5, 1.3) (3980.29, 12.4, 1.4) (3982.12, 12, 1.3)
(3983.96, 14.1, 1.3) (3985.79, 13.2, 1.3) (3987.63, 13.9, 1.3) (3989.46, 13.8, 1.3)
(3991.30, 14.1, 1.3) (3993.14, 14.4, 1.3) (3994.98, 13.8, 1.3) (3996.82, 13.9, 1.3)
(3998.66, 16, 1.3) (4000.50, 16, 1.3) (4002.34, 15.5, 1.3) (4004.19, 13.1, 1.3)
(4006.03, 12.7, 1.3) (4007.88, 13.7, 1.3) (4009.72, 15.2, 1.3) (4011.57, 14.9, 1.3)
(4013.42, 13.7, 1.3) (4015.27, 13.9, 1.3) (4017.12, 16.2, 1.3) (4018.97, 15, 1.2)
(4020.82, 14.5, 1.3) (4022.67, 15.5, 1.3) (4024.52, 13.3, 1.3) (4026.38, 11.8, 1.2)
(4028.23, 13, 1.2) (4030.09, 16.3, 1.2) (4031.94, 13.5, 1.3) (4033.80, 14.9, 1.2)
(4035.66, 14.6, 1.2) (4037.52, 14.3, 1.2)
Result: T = 4.2 angstrom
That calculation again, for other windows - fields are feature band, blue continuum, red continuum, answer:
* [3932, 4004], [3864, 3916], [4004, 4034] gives 7.4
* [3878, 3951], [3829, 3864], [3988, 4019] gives 3.4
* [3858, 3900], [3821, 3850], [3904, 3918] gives 2.5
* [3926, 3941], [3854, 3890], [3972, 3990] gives 2.2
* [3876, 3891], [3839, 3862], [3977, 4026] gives 2.3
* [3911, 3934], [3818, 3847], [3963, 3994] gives -3.6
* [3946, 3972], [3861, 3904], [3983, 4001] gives 2.3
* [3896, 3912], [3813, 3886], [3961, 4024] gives -2.0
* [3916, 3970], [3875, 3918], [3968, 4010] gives -0.2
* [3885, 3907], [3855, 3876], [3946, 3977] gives 1.9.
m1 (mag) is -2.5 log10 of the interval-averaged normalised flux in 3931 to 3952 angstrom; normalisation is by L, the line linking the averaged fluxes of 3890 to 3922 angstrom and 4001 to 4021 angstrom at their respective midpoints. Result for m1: 0.19 mag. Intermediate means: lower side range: 13.3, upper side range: 14.4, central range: 11.5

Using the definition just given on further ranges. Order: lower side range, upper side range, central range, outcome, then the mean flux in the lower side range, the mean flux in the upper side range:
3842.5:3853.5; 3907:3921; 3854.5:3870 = -0.04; 13.2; 14.2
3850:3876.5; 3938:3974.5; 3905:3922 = -0.10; 13.8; 12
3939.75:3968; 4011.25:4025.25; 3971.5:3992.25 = 0.20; 13.6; 14.6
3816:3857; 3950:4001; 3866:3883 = -0.03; 12.5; 12.5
